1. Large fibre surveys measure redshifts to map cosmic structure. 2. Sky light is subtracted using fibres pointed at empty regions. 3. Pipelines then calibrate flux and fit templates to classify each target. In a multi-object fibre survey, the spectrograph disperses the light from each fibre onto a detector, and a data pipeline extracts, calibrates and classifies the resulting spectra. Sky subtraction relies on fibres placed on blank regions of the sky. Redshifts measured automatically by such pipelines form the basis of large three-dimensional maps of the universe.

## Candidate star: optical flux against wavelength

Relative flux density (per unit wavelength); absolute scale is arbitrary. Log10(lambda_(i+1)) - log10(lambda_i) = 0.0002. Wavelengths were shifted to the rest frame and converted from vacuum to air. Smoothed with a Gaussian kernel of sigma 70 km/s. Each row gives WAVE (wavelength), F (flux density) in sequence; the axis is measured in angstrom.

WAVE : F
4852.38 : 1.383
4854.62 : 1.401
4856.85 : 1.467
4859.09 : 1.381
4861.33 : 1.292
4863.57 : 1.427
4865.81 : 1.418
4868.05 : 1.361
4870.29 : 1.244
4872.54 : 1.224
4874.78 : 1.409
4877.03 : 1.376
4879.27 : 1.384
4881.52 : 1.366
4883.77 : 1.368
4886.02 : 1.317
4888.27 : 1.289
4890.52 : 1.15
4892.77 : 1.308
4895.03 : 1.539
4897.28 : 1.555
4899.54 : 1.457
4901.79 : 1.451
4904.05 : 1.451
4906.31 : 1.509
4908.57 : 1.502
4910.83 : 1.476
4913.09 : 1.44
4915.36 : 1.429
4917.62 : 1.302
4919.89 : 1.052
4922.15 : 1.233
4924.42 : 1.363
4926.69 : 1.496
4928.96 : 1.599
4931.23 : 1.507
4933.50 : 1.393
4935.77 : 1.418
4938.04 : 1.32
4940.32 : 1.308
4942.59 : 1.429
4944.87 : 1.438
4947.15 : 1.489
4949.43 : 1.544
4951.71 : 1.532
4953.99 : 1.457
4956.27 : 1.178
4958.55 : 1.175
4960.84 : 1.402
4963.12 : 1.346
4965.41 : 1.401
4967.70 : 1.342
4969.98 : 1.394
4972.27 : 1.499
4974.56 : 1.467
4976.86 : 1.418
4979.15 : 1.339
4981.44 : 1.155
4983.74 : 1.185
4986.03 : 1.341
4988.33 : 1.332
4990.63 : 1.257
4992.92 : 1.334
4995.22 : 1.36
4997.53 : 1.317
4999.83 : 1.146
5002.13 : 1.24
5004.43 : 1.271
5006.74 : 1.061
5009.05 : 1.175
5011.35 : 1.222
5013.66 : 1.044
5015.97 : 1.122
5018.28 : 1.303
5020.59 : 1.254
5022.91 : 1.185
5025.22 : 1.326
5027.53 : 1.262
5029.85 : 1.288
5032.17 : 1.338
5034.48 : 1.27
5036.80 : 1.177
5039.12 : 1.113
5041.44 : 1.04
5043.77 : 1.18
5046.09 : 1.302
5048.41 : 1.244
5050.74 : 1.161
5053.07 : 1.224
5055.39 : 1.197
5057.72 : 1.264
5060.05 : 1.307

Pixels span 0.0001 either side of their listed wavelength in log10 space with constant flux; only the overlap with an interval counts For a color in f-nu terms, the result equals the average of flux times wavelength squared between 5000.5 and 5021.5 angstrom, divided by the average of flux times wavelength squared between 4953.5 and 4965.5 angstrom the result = 0.9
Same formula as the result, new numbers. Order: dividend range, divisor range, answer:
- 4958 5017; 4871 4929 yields 0.96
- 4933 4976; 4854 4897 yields 1.06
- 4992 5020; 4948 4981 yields 0.89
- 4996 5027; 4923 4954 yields 0.86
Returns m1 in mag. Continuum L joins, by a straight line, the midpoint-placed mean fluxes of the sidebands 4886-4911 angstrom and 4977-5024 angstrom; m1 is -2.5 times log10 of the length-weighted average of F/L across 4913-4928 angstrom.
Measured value 0.04 mag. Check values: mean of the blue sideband 1.42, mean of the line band 1.33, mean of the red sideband 1.24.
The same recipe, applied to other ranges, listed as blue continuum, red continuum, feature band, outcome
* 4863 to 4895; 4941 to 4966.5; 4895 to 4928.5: -0.04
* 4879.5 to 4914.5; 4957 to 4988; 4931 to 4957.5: -0.04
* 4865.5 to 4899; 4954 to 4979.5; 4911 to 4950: -0.03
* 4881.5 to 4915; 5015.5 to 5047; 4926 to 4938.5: -0.07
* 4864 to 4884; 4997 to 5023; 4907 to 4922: -0.05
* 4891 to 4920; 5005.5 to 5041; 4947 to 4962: -0.04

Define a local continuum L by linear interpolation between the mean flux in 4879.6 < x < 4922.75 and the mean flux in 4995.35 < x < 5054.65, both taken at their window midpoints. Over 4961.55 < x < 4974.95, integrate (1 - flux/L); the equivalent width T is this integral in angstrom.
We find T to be -1.2 angstrom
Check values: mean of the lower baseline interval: 1.38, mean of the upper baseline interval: 1.21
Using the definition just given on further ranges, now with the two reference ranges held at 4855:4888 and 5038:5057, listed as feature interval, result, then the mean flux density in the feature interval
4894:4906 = -1.5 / 1.49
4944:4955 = -1.8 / 1.49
